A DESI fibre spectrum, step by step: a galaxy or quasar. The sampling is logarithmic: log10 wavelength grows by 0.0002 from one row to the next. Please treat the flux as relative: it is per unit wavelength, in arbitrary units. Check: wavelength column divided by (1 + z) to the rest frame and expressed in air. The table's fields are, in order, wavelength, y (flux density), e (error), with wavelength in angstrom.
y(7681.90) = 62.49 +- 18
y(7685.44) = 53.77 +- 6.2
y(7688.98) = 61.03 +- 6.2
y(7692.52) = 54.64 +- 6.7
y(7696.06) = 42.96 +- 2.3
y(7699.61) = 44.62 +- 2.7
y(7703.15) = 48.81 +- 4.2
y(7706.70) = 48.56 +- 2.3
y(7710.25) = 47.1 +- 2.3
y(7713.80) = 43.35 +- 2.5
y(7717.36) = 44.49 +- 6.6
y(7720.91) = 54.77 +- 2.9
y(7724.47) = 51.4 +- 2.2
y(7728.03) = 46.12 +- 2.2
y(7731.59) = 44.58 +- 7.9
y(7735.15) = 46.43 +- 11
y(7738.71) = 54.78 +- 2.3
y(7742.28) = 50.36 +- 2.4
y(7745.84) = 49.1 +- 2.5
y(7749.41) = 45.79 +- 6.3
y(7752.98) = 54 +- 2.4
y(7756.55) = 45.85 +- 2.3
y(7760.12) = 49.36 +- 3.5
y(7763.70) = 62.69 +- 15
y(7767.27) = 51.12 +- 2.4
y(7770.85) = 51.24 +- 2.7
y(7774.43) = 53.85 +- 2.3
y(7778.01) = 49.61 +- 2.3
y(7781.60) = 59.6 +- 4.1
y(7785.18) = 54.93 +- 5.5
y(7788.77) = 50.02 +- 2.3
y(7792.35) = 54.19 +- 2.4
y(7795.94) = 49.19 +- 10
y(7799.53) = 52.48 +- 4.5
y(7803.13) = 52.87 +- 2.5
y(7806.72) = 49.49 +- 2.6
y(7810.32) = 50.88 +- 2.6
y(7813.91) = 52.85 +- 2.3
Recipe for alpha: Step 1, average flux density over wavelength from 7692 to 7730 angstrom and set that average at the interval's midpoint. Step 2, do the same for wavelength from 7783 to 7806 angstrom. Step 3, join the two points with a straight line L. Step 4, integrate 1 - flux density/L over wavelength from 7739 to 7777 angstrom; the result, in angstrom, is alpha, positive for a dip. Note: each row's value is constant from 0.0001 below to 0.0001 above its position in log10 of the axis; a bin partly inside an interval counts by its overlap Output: -0.9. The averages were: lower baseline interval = 47.7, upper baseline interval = 52.3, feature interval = 51.4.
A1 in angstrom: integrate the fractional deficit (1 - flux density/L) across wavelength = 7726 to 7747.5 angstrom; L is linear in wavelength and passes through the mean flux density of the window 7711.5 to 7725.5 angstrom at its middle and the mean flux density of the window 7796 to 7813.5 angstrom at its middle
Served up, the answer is 0.1 angstrom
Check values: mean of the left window 48.3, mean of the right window 51.3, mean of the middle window 48.6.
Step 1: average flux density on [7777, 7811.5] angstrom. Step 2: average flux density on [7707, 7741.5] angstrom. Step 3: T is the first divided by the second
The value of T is 1.1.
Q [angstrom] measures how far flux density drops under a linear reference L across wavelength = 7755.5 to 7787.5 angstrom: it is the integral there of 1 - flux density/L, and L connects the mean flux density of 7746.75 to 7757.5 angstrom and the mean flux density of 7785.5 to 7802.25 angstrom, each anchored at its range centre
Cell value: -1.9 angstrom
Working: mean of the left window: 48.8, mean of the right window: 51.8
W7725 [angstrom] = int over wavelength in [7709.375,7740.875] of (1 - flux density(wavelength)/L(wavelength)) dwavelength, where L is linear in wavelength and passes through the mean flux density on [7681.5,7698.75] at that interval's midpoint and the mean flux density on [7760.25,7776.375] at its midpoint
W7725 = 3.4 angstrom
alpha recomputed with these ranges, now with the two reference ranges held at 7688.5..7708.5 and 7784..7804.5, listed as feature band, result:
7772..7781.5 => -0.3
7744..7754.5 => 0.3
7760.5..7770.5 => -0.7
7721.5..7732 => 0.3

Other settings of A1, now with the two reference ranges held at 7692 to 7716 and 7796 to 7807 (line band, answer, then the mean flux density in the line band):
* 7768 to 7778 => -0.4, 51.9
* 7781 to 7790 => -0.7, 54.5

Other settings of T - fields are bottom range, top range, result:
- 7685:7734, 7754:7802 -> 1.08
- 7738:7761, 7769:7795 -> 1.07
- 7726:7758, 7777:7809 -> 1.08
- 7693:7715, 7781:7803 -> 1.14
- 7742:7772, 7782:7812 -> 1.02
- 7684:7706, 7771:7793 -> 1.05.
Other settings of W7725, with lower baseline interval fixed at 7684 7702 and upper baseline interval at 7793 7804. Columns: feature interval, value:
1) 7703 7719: 1.6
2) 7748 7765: 0.1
